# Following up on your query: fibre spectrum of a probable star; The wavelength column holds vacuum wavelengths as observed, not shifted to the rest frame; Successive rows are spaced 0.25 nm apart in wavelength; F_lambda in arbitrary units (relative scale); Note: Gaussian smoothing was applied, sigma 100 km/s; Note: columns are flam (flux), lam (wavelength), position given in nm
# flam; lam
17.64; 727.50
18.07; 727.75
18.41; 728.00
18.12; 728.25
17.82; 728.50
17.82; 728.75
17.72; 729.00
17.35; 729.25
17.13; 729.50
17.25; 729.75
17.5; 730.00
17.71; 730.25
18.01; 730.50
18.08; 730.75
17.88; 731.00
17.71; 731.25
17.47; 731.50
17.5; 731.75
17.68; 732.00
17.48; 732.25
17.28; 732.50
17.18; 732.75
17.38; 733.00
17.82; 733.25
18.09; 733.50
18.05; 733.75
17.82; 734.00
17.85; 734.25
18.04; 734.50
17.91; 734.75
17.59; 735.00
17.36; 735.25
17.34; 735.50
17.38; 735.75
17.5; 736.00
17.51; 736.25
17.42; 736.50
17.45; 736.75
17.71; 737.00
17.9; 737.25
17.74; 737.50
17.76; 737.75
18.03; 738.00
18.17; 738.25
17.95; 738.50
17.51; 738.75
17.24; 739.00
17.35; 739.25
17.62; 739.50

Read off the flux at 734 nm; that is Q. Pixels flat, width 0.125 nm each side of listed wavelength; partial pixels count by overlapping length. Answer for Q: 17.82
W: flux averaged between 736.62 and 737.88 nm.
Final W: 17.7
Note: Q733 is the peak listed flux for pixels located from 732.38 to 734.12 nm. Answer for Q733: 18.09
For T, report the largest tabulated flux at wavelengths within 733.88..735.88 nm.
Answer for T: 18.04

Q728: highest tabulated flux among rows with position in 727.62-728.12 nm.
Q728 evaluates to 18.41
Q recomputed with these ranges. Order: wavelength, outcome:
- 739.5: 17.62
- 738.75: 17.51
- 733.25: 17.82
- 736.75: 17.45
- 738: 18.03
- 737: 17.71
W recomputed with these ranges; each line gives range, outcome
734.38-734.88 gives 18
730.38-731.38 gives 17.9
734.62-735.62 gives 17.6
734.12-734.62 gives 17.9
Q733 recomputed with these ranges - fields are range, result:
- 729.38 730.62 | 18.01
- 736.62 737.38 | 17.9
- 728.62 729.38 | 17.82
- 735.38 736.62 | 17.51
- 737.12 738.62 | 18.17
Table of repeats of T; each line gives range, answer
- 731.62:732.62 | 17.68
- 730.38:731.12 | 18.08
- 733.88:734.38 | 17.85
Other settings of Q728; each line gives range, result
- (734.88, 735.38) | 17.59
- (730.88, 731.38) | 17.88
